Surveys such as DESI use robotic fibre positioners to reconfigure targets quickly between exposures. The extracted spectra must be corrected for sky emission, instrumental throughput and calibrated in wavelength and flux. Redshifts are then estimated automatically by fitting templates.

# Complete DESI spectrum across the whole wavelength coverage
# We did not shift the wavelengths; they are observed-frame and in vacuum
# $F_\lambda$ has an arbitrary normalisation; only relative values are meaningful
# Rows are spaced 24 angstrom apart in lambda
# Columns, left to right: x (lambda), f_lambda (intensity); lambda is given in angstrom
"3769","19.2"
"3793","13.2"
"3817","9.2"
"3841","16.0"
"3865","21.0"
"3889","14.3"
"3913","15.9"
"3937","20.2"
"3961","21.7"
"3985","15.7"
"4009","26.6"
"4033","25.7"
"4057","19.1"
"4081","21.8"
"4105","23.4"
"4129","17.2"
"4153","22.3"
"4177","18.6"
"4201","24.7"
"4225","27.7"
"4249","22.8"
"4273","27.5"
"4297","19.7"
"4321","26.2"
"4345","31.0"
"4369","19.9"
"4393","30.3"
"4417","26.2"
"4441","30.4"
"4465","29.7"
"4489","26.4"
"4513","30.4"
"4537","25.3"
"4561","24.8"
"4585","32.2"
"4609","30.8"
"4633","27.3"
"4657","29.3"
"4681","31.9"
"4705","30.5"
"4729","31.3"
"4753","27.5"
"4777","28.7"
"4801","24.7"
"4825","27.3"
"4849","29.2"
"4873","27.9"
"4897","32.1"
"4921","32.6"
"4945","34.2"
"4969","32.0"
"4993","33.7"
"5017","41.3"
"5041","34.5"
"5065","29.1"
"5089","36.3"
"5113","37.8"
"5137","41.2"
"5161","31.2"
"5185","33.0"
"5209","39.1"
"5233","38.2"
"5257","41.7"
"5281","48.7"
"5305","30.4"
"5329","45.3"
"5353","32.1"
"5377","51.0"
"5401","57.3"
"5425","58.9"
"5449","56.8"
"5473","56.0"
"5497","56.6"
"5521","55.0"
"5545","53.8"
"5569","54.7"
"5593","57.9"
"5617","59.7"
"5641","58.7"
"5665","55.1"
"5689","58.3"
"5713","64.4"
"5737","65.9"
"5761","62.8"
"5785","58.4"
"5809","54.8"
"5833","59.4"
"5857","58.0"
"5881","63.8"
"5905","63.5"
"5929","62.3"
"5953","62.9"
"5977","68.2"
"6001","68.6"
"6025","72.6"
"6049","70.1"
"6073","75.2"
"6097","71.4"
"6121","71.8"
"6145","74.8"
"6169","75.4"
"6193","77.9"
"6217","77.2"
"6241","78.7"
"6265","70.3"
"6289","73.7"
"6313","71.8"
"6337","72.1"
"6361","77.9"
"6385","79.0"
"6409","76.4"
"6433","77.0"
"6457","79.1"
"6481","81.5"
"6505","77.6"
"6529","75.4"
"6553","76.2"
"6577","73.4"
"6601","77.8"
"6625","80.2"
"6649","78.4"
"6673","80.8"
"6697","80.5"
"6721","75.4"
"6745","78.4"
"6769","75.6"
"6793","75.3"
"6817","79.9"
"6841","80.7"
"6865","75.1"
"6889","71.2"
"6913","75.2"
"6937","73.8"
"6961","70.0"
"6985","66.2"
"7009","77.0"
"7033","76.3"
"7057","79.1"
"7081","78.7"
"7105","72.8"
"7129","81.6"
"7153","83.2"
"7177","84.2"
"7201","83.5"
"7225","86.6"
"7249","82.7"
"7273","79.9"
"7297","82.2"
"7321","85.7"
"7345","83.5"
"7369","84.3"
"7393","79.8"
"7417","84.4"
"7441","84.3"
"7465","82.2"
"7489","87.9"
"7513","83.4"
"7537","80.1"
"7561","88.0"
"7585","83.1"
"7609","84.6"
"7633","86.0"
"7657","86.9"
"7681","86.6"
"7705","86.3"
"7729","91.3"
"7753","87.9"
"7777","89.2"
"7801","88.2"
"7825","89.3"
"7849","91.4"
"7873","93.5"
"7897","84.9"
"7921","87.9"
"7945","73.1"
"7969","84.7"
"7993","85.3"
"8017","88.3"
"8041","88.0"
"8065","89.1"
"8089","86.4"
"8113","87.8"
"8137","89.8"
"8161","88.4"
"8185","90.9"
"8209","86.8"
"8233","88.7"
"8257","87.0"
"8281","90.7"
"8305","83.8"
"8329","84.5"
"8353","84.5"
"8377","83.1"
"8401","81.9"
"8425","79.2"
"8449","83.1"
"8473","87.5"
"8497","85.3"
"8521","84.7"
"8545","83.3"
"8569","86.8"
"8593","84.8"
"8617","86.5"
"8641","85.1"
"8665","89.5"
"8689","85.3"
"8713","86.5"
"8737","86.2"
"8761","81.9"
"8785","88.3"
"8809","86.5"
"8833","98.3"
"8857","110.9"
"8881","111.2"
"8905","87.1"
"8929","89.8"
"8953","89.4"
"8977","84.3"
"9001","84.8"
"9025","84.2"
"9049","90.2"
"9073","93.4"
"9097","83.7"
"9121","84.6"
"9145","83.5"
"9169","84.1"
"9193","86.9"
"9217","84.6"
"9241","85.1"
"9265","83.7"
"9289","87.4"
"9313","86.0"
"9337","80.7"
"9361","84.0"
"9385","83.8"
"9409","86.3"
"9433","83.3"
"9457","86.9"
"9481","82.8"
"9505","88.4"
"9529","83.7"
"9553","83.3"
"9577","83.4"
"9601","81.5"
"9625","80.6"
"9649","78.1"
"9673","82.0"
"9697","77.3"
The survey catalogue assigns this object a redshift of 0.35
